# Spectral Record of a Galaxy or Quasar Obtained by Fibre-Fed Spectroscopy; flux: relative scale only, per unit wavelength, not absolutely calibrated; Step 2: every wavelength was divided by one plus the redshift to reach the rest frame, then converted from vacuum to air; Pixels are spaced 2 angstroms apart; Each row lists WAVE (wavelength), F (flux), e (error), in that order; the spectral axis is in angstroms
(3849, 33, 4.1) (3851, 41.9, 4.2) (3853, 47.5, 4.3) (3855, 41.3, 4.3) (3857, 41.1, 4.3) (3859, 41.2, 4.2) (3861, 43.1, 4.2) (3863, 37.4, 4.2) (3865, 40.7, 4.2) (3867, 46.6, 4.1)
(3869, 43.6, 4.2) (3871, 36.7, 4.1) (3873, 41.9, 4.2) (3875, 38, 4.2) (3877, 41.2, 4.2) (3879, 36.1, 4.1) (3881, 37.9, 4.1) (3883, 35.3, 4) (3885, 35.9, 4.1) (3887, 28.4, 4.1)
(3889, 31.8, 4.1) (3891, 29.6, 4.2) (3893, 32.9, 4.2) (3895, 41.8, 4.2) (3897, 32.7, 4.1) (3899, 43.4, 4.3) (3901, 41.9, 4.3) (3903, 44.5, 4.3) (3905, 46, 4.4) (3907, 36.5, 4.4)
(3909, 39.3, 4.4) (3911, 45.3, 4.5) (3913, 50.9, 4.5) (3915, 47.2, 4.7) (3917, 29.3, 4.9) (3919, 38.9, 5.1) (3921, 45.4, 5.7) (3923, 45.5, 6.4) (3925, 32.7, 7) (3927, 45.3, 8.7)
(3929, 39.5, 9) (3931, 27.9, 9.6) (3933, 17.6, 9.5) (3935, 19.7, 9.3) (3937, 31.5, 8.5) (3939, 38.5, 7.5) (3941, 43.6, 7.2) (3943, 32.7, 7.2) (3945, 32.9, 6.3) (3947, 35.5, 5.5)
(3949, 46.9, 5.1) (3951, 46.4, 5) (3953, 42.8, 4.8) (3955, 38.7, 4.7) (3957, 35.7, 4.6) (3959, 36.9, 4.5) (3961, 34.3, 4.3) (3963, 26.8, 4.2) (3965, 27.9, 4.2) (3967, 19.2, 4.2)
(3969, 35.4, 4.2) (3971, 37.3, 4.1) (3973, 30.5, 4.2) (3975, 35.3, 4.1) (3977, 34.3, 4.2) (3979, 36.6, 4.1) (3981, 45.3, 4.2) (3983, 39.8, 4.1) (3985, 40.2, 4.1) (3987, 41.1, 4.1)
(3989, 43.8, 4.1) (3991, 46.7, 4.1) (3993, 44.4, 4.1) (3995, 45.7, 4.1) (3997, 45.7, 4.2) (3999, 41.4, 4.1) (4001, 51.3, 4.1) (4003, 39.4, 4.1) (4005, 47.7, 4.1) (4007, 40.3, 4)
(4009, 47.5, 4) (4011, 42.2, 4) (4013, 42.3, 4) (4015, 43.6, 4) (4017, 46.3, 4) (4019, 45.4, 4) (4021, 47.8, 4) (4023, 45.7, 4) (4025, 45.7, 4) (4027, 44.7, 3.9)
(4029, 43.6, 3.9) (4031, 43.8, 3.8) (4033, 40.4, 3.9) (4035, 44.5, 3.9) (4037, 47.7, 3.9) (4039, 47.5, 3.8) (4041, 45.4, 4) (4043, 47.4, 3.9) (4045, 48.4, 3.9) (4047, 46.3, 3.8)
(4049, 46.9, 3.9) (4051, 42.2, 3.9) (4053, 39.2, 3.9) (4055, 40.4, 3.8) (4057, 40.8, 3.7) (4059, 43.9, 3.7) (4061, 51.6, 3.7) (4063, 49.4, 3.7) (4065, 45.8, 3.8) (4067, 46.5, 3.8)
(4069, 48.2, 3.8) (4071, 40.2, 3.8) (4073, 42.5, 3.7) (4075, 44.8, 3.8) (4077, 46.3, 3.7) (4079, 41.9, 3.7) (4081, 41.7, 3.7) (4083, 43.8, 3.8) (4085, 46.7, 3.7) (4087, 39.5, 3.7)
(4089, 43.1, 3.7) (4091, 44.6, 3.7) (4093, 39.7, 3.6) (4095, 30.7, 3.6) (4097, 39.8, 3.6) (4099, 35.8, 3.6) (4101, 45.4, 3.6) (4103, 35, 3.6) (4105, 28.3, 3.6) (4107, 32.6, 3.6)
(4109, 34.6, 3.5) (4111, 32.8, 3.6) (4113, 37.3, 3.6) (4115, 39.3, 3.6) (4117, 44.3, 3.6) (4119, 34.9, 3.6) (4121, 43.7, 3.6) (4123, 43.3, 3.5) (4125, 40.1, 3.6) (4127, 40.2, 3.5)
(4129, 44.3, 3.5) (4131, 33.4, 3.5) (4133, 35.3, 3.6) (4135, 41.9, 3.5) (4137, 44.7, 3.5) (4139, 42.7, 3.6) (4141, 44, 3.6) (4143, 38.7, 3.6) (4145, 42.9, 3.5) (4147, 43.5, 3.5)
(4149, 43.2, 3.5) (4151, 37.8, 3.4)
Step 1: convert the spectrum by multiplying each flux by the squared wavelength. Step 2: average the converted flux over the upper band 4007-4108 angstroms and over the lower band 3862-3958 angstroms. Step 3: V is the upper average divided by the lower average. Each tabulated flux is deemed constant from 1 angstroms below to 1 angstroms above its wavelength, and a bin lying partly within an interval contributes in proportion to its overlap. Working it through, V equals 1.22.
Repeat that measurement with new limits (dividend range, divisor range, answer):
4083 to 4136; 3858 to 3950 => 1.13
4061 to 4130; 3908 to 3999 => 1.16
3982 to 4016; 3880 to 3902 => 1.30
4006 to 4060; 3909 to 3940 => 1.27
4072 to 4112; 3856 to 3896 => 1.16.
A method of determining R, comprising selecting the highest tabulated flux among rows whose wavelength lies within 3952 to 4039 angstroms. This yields 51.3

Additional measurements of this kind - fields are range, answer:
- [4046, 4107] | 51.6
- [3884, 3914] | 50.9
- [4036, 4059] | 48.4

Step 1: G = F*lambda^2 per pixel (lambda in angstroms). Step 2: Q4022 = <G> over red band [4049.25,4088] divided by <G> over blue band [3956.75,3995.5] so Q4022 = 1.3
